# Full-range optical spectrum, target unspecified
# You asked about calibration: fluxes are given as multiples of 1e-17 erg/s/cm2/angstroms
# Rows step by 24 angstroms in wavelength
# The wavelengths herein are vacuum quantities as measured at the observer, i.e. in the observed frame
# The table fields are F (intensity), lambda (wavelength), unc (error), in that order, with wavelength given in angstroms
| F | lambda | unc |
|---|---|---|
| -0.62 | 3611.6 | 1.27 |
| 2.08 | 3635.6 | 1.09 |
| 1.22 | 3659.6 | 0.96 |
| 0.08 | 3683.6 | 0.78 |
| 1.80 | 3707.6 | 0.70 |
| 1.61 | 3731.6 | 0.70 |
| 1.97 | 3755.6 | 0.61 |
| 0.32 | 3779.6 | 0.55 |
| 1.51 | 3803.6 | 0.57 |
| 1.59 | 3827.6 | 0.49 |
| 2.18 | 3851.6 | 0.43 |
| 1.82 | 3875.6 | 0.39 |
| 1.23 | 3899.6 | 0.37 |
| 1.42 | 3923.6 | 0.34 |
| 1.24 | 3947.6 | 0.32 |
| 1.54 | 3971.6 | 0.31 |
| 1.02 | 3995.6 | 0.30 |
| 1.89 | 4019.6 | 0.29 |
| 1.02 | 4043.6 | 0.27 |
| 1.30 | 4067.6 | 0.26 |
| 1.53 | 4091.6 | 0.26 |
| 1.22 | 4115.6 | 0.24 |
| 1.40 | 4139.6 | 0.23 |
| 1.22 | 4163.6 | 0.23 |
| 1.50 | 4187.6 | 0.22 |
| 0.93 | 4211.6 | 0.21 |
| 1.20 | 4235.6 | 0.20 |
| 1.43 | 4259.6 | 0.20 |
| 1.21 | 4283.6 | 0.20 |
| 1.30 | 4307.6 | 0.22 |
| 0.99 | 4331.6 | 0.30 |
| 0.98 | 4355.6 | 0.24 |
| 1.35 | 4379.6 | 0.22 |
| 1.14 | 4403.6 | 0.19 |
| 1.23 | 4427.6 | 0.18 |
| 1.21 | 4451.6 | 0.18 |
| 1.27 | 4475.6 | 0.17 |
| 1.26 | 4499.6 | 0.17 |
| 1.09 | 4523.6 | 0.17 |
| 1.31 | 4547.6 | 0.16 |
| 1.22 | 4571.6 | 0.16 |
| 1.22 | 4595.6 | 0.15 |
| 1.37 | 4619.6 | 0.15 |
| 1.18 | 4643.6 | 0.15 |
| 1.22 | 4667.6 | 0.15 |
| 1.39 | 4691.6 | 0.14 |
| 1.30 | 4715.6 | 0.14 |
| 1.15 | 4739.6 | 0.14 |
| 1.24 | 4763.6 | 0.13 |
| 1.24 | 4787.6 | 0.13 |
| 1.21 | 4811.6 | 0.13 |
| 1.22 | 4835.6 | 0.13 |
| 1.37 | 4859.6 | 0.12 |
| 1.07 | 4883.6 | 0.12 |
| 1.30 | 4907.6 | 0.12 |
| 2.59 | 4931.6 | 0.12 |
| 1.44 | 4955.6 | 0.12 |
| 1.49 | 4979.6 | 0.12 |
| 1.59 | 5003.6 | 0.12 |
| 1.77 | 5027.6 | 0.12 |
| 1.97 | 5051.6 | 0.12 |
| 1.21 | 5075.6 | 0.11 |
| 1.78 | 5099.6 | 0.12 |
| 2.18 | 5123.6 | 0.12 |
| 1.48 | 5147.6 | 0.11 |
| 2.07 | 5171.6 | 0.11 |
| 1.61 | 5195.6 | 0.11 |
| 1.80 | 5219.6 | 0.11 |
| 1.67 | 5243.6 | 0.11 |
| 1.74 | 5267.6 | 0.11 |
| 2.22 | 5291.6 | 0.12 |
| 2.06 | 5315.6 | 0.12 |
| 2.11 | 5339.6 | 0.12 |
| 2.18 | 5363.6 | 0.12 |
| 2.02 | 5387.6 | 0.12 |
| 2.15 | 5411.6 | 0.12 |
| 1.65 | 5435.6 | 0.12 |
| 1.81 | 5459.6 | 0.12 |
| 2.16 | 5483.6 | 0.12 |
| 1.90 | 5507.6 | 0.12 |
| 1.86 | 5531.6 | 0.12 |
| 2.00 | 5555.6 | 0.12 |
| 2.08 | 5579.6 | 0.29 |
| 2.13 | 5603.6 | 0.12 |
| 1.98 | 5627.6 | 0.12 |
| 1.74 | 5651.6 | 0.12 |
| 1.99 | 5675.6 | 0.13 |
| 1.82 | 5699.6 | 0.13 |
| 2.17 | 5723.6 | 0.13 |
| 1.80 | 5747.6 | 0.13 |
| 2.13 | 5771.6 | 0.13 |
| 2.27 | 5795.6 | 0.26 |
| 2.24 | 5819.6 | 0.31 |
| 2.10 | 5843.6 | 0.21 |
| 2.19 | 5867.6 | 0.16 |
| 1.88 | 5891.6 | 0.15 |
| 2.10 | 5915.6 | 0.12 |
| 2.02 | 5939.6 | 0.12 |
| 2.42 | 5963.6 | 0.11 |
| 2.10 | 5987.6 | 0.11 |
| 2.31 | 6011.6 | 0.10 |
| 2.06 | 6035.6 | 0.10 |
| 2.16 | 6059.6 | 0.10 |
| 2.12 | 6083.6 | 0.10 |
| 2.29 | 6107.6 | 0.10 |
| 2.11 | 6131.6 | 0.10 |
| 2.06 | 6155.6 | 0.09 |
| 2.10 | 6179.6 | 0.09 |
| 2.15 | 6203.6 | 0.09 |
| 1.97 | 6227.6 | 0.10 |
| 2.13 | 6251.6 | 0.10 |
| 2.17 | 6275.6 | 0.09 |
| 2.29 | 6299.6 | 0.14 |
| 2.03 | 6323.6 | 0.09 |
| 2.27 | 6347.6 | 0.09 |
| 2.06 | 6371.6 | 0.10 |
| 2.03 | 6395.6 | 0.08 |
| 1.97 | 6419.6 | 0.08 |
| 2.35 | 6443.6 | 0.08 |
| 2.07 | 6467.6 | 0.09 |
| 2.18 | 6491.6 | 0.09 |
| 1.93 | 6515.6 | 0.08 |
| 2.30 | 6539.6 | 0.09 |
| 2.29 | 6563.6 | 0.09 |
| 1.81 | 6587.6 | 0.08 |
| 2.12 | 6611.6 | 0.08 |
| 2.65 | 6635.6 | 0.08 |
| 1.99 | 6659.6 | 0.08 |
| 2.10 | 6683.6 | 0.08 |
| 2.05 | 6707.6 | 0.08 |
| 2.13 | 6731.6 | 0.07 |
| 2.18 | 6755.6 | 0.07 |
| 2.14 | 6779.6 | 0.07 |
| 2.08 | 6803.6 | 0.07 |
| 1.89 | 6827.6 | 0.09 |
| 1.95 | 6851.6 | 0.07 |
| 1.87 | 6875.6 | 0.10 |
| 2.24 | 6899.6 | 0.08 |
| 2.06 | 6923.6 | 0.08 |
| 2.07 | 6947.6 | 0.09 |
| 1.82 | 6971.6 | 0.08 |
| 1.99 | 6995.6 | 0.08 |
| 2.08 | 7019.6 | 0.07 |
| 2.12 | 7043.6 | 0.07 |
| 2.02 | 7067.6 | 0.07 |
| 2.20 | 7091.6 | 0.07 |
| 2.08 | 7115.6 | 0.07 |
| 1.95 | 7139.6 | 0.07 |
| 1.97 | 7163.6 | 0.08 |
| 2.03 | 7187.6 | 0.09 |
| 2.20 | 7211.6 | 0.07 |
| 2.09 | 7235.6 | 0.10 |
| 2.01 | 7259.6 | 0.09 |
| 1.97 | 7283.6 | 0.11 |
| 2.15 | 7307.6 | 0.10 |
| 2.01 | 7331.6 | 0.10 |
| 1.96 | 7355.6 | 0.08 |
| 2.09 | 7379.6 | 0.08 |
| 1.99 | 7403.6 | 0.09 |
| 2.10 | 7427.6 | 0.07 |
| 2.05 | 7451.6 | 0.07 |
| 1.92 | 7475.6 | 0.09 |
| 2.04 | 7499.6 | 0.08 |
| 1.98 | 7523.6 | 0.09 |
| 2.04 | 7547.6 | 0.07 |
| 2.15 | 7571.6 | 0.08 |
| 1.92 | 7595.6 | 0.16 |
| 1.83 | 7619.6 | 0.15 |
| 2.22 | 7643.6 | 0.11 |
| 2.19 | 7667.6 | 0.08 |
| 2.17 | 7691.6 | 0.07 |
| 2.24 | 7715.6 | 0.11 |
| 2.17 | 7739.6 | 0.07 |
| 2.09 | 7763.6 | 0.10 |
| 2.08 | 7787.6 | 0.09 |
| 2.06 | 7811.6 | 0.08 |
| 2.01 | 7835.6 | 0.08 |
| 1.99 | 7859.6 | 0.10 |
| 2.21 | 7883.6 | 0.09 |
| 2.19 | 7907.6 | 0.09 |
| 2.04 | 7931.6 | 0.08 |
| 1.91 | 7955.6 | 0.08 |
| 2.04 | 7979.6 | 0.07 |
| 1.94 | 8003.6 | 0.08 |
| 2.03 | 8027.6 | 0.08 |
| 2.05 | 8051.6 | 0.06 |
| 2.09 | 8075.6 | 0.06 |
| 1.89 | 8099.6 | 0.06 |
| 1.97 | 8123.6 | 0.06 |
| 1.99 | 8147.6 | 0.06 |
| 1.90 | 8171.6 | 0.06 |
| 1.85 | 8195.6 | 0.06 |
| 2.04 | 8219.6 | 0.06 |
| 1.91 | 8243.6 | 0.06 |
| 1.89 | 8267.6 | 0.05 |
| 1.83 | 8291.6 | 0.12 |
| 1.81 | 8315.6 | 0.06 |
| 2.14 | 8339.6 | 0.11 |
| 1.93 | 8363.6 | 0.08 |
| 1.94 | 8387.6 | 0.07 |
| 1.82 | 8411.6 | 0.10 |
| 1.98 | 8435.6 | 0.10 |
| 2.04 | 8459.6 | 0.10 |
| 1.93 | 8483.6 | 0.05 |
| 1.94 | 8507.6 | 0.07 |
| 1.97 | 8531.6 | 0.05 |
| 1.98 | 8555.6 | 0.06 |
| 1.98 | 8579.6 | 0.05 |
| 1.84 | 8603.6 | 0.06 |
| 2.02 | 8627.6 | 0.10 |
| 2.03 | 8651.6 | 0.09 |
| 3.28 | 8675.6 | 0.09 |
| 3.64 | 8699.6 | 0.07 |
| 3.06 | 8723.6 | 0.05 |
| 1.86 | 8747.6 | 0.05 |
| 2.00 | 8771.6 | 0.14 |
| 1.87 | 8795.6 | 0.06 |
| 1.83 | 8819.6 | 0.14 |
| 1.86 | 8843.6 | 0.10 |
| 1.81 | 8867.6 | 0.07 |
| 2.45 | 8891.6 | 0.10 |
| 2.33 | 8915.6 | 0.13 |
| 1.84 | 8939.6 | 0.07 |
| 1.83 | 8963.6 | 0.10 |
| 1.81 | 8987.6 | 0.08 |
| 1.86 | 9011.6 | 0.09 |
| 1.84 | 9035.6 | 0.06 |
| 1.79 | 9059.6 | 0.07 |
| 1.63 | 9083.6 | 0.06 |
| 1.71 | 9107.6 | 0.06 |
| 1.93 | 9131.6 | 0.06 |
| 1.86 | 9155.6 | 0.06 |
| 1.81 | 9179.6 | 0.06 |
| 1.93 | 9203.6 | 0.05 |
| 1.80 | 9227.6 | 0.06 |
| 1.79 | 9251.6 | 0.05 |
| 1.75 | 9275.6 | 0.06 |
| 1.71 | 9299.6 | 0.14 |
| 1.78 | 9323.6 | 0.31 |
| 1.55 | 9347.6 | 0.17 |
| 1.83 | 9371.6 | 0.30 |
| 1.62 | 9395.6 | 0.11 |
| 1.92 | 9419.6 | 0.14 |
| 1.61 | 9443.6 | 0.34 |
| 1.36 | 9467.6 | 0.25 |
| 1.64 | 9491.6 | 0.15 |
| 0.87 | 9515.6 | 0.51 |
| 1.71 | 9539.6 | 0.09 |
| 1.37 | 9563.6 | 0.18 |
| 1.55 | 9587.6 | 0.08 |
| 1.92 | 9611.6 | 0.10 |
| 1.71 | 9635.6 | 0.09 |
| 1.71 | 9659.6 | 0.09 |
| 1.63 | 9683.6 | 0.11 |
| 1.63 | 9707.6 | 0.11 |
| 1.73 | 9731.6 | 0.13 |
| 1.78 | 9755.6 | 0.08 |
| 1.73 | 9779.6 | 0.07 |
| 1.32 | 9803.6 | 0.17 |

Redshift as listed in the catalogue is 0.324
